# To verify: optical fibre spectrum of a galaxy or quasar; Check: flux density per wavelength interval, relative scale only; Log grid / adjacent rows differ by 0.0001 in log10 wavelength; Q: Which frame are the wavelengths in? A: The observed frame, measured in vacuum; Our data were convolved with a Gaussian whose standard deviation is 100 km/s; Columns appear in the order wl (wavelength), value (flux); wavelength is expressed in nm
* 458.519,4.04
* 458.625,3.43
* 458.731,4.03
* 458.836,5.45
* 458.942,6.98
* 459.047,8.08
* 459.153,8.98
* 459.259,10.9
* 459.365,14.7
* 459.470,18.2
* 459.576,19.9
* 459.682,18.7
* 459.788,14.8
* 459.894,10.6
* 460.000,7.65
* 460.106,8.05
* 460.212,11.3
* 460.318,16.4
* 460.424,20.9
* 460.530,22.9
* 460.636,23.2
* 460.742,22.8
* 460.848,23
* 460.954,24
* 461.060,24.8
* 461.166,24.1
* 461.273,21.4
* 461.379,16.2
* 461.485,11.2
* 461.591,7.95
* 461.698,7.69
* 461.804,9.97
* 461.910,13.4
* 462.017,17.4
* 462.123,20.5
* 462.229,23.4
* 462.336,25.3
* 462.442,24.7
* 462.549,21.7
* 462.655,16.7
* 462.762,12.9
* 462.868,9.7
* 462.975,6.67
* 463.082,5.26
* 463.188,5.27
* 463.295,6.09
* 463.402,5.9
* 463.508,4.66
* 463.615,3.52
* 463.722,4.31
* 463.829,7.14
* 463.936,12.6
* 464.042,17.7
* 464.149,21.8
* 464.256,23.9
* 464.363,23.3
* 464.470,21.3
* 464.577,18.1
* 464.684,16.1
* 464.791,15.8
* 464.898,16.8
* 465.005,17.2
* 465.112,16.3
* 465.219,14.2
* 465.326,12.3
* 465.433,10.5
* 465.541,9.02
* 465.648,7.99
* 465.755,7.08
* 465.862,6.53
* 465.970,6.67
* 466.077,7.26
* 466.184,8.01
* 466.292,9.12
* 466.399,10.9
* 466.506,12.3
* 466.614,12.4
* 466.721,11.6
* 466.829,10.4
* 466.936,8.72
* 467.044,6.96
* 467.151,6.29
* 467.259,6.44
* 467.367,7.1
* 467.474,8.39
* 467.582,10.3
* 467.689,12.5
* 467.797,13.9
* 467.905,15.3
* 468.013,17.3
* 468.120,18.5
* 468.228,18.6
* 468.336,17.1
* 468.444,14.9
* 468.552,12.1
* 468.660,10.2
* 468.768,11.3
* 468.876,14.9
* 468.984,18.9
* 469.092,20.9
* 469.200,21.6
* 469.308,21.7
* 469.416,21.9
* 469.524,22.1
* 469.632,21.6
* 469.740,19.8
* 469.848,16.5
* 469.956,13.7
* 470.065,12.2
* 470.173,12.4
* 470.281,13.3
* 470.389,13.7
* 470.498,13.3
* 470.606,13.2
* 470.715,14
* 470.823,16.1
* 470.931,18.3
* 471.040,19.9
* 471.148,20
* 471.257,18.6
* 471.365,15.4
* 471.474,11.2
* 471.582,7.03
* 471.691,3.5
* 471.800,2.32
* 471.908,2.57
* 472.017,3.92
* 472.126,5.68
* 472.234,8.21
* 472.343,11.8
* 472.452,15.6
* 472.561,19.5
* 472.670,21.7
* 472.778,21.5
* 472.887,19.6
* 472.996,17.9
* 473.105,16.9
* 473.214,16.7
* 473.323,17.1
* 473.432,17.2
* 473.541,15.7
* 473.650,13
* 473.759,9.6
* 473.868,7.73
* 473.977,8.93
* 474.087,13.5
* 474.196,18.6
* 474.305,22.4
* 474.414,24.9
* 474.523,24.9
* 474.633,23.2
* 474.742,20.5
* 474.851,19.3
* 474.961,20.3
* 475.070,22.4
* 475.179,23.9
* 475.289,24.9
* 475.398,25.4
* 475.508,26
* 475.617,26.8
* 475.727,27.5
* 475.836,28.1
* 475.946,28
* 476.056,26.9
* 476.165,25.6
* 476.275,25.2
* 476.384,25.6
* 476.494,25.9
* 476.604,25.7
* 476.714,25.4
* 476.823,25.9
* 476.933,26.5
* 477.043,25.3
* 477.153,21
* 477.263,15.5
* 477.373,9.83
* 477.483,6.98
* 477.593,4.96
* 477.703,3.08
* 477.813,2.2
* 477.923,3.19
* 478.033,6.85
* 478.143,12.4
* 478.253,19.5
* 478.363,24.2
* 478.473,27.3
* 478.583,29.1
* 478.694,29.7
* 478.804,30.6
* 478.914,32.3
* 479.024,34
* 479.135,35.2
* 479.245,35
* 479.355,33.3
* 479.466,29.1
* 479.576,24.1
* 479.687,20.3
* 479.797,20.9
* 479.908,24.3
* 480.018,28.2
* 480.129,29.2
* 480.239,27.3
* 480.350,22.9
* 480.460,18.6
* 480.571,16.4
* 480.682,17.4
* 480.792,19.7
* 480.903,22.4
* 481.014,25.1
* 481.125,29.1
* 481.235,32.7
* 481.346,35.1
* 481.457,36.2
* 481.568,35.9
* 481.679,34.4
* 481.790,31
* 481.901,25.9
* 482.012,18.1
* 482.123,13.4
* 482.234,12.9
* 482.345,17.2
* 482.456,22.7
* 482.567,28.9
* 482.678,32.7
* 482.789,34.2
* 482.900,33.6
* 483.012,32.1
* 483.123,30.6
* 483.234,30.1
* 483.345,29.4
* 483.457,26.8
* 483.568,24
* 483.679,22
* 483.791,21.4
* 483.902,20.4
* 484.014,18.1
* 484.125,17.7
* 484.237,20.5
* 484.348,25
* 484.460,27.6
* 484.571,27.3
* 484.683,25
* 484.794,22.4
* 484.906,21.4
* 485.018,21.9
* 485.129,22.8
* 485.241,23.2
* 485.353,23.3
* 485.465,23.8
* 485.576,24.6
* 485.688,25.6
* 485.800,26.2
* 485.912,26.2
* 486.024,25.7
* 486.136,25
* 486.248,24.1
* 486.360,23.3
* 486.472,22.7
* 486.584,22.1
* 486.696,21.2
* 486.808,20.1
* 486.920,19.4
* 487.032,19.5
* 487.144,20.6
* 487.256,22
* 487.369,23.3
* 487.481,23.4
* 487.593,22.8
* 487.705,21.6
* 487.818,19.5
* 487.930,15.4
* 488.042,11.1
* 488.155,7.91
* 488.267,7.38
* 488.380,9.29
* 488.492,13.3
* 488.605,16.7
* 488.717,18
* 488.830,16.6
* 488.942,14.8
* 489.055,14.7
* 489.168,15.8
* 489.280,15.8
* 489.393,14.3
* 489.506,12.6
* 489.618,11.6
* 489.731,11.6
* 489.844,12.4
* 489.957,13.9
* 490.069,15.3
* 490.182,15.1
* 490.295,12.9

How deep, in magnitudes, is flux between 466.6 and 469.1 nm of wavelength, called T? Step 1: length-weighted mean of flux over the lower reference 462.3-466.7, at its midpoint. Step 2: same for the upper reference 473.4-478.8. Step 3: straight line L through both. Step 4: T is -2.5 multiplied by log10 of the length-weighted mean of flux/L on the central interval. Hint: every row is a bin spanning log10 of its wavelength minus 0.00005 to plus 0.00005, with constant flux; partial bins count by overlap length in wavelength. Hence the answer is 0.17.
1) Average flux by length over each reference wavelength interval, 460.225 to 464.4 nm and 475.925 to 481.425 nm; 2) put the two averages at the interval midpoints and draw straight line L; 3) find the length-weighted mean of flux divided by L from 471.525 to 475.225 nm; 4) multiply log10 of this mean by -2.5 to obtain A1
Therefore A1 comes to 0.33 mag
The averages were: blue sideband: 15.6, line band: 15.2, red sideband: 22.9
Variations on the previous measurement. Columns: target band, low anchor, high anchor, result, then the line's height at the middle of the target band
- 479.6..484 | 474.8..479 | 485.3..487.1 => -0.15 mag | 22.4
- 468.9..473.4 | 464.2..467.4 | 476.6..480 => 0.05 mag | 16.1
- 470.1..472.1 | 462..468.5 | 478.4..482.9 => 0.43 mag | 18.1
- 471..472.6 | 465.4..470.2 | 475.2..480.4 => 0.48 mag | 17.1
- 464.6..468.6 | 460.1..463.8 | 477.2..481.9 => 0.41 mag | 17.2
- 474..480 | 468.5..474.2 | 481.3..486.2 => -0.15 mag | 19.5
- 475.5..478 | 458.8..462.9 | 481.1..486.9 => 0.13 mag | 22.4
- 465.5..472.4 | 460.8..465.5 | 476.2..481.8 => 0.40 mag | 18.1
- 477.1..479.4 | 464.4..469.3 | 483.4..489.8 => -0.16 mag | 16.9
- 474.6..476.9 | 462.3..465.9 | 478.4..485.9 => -0.16 mag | 21.4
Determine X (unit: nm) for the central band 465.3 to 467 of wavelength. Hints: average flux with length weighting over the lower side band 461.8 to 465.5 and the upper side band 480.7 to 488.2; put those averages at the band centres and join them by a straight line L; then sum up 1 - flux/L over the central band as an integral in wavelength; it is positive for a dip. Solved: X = 0.68 nm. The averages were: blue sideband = 14.4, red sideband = 24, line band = 9.36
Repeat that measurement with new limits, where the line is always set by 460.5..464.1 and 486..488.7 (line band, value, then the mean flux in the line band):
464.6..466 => 0.27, 12.3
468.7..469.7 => -0.21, 19.3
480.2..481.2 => -0.25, 22.2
